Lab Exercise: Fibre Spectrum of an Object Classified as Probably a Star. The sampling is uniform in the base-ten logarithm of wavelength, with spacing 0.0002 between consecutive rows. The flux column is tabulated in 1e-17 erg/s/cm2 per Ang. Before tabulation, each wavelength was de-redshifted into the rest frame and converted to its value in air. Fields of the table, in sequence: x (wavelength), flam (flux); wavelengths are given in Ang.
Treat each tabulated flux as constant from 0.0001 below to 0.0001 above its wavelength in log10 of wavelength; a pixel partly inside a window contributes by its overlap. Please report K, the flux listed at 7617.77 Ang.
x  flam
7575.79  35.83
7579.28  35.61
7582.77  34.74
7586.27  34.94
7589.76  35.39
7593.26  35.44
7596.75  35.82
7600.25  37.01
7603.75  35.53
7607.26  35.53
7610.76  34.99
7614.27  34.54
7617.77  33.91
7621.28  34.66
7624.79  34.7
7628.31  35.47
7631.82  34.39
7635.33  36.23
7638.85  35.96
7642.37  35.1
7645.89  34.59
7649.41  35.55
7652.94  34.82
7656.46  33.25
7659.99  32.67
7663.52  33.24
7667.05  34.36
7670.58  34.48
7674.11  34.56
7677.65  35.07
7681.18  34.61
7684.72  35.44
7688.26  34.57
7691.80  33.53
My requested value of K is 33.91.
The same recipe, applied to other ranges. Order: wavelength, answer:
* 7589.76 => 35.39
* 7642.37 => 35.1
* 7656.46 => 33.25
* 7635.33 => 36.23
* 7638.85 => 35.96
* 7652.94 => 34.82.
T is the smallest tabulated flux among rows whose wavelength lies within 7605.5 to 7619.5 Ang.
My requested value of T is 33.91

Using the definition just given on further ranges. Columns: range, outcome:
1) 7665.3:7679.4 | 34.36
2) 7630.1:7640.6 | 34.39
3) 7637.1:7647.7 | 34.59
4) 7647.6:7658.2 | 33.25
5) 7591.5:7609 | 35.44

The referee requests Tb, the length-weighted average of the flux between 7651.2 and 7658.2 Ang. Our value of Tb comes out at 34.1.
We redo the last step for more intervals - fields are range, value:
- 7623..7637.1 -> 35.2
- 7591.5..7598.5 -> 35.6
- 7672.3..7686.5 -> 34.9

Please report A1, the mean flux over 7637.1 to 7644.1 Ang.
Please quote 35.5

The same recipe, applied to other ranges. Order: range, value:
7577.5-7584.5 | 35.2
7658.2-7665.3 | 32.9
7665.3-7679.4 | 34.6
